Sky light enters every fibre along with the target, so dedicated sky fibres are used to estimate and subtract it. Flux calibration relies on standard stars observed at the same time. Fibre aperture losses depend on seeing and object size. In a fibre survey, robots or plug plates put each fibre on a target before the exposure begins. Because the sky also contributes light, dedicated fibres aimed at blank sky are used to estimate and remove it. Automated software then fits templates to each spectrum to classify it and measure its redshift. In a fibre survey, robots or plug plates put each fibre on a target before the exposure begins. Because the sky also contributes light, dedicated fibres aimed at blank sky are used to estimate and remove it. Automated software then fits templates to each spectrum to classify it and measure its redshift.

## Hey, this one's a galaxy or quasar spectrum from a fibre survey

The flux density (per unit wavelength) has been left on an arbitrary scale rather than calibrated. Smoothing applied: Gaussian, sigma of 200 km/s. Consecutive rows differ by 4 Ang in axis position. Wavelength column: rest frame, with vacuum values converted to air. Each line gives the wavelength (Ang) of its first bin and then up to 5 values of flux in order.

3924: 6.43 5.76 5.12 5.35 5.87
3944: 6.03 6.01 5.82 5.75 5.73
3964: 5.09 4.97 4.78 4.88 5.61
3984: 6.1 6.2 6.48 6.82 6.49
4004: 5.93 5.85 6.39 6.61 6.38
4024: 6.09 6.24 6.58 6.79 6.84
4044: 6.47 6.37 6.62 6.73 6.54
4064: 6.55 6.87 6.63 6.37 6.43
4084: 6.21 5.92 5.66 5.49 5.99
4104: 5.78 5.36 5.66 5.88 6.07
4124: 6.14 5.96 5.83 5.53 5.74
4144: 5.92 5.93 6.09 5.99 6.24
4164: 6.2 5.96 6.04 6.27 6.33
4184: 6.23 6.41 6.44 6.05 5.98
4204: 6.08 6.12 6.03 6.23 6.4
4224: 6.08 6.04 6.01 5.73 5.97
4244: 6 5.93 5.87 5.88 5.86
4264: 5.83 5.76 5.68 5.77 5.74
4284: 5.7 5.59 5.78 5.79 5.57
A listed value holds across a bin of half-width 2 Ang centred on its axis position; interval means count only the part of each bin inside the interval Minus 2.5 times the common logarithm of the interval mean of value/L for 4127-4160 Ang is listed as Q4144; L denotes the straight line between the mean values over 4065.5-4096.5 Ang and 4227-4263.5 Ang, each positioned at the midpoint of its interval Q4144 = 0.04 mag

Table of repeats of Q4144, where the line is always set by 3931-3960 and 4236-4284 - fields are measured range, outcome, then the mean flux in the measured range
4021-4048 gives -0.129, 6.49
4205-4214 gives -0.047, 6.08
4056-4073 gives -0.156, 6.66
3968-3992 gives 0.037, 5.55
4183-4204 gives -0.072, 6.21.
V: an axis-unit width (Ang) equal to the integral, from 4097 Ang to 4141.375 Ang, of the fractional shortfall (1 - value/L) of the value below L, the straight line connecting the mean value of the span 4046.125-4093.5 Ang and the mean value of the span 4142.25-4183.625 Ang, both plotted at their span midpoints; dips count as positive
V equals 3.1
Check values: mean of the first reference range 6.42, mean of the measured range 5.81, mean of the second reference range 6.1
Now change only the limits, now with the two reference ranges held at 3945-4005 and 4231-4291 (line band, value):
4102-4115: 0.4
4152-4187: -2.1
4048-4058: -1.4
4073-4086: -1.3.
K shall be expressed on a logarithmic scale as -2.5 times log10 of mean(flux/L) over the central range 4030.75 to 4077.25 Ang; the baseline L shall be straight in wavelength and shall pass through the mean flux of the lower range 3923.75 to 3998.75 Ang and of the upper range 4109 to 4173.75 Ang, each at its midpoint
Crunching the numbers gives -0.14 mag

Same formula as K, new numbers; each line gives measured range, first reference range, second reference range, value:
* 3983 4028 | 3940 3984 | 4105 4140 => -0.130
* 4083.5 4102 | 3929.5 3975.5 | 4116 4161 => 0.000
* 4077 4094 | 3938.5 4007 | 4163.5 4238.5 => -0.020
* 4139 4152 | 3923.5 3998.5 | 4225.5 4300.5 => -0.023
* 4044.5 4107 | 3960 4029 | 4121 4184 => -0.052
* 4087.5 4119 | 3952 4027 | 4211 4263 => 0.042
